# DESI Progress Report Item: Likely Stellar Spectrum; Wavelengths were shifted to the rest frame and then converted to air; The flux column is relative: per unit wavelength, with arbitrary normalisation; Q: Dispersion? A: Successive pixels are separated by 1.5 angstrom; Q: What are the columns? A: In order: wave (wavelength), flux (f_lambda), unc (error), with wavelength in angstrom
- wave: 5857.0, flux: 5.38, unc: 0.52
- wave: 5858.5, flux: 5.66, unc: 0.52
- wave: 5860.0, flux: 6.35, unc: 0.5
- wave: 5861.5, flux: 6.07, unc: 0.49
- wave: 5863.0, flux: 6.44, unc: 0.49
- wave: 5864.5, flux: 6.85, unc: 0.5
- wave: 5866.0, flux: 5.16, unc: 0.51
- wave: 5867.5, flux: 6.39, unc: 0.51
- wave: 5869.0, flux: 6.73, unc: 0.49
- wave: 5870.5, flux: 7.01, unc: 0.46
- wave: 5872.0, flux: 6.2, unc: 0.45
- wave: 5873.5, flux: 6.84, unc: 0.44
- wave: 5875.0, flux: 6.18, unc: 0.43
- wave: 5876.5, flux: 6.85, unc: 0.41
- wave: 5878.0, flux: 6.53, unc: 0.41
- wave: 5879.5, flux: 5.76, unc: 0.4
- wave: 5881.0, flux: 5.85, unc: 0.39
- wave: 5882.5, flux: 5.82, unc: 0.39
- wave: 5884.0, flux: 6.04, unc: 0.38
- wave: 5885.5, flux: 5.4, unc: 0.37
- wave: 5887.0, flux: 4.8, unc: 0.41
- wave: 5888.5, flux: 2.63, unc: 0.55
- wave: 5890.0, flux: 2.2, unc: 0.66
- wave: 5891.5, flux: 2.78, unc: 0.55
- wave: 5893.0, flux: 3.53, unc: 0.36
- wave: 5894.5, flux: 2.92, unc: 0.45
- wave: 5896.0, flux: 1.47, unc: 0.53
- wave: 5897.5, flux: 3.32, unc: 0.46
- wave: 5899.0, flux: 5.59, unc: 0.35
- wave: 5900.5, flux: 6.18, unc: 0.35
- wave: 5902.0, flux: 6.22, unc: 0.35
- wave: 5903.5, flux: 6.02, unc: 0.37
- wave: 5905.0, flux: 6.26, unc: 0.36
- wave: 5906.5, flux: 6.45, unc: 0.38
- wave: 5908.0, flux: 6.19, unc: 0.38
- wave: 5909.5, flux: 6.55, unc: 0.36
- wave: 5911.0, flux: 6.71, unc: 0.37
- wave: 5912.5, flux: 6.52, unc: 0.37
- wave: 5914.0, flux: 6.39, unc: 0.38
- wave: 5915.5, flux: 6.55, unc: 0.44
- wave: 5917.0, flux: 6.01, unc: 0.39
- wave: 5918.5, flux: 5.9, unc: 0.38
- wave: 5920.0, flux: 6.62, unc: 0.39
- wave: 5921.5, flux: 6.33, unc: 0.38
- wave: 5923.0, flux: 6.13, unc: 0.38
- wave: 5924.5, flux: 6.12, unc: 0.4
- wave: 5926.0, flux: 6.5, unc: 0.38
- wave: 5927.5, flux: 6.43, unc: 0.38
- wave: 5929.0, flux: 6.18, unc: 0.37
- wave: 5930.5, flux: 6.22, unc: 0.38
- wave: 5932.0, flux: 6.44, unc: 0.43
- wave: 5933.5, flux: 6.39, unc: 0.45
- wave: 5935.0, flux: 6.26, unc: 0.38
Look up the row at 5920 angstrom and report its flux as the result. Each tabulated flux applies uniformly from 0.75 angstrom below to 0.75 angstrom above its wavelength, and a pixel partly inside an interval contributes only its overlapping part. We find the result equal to 6.62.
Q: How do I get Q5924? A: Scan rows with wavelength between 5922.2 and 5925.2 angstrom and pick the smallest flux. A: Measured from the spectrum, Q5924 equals 6.12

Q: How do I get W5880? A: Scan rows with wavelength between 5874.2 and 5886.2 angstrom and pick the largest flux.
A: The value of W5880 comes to 6.85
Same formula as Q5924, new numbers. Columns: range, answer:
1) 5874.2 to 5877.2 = 6.18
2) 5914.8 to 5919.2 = 5.9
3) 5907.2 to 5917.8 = 6.01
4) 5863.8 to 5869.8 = 5.16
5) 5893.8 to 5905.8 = 1.47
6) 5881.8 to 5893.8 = 2.2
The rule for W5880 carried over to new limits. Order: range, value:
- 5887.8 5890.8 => 2.63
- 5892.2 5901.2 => 6.18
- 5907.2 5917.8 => 6.71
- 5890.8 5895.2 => 3.53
